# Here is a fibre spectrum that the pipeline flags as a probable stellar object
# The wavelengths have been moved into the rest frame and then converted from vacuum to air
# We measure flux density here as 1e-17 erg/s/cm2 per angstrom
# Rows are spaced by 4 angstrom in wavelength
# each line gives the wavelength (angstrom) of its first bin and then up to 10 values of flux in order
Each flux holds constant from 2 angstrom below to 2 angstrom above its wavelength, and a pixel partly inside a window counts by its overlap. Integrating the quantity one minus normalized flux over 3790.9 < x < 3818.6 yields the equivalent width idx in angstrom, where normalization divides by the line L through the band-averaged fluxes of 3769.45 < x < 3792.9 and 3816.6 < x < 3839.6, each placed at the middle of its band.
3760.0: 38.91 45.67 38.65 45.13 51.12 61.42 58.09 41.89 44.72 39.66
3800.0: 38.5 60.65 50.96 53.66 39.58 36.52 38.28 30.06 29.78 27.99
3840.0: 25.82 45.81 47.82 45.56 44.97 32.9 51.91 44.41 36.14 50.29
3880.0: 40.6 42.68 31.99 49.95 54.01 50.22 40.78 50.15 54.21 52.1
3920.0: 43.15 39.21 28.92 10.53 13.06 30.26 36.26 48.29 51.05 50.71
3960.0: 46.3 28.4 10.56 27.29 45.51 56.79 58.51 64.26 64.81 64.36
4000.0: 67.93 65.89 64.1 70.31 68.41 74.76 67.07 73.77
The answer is -3.7 angstrom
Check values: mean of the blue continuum 50.4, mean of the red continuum 32.5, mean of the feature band 46.7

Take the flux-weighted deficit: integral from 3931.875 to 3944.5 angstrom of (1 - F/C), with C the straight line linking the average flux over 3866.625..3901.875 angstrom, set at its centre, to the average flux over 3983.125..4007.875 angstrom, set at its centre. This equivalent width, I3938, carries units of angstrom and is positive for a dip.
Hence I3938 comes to 7.4 angstrom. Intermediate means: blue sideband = 44.5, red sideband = 64.5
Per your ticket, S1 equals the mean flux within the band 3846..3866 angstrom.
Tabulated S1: 44.6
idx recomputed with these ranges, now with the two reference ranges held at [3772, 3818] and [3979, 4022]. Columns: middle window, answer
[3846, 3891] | 9.87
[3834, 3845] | 4.30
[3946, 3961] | 3.05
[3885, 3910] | 4.91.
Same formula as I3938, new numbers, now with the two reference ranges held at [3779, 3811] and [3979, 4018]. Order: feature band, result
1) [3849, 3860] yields 2.1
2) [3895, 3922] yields 4.1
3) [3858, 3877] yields 4.2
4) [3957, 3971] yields 7.2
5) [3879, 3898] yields 4.2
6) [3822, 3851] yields 9.4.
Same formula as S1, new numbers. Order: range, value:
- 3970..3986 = 47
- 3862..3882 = 44.7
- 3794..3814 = 48.7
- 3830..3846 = 32.3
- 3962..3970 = 19.5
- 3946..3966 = 44.9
